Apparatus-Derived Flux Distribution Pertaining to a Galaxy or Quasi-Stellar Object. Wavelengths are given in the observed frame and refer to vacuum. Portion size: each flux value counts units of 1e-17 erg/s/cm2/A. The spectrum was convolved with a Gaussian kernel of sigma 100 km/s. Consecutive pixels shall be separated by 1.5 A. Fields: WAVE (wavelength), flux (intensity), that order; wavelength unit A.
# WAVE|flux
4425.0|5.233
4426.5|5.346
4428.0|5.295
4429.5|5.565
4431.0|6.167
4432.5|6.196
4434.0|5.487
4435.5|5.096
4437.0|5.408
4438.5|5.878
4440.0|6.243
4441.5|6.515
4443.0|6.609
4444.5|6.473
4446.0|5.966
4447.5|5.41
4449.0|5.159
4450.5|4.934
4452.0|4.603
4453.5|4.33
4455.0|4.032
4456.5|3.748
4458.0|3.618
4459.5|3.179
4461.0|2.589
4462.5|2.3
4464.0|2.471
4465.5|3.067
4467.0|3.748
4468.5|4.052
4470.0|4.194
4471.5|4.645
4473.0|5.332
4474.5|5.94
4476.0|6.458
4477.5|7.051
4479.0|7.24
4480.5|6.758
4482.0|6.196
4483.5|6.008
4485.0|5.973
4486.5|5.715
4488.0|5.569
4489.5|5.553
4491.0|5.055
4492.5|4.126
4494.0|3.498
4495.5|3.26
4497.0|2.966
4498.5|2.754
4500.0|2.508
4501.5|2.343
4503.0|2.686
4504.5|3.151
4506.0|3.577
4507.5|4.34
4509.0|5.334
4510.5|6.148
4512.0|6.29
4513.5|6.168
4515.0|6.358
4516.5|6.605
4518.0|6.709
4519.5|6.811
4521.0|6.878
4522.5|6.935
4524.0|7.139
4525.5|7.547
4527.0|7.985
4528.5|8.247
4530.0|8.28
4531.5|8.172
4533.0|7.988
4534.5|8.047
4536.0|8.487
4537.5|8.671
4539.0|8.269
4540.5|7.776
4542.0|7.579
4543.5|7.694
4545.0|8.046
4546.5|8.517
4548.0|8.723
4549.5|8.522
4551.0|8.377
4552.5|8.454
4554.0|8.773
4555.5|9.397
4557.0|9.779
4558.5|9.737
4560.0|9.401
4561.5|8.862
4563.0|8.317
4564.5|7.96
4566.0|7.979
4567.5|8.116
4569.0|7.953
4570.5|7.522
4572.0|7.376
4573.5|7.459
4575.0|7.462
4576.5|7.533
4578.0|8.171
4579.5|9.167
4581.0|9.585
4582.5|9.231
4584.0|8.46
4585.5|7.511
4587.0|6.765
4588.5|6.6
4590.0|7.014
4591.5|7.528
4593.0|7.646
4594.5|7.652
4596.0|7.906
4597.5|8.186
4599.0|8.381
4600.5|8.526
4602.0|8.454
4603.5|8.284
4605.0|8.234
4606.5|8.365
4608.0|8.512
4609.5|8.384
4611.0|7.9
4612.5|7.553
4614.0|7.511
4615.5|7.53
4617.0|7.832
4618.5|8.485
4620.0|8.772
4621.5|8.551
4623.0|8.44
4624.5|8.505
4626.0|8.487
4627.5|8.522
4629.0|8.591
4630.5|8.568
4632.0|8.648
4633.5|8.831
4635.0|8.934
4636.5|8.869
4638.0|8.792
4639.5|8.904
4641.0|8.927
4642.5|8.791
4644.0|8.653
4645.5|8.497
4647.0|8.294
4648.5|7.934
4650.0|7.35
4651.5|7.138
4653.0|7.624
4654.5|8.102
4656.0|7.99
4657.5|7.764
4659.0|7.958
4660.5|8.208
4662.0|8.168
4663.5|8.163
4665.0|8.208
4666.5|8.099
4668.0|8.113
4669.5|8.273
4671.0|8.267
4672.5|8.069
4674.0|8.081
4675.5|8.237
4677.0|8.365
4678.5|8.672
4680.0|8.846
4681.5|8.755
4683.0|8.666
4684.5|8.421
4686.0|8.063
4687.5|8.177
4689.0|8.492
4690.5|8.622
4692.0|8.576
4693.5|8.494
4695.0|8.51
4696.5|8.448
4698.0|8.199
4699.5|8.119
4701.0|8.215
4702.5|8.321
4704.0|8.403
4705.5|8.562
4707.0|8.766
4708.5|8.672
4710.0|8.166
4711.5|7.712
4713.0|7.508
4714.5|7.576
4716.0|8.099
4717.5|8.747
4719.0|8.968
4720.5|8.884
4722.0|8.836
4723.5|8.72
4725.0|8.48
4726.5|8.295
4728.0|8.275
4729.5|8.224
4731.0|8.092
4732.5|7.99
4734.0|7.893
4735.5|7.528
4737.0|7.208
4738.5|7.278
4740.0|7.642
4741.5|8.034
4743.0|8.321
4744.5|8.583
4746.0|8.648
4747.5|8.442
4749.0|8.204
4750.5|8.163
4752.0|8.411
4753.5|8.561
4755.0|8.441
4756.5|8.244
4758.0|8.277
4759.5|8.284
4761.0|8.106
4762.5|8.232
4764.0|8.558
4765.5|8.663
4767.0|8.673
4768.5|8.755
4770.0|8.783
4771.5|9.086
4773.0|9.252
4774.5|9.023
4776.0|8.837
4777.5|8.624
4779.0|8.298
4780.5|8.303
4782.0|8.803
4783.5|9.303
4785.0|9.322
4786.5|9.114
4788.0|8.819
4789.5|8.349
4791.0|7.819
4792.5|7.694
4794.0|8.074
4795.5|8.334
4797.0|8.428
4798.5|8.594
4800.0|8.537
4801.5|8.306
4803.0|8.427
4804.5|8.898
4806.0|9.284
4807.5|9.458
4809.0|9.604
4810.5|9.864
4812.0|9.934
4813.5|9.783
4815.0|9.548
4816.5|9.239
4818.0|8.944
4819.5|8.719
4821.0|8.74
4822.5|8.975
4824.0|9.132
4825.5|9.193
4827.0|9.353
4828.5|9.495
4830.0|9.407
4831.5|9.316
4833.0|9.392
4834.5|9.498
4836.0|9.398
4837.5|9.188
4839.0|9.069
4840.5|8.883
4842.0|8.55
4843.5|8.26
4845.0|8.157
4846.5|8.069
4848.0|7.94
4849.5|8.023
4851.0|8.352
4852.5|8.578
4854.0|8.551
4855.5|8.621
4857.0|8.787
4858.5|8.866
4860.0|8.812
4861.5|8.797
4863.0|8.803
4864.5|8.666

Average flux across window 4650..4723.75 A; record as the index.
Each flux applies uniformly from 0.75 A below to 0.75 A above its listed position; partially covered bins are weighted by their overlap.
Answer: 8.27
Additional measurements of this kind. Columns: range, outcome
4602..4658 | 8.3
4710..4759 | 8.2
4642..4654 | 8.02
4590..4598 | 7.7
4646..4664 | 7.9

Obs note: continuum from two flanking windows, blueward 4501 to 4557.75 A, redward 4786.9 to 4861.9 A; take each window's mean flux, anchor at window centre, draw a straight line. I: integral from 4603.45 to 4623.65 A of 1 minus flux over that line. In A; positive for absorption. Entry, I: -1.4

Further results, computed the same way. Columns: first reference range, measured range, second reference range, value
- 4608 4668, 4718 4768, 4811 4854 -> 2.10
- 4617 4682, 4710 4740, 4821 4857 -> 1.53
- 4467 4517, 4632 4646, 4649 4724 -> -2.53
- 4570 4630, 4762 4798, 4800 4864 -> 0.49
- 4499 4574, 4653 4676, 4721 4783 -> -0.50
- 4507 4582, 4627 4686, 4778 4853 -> -0.52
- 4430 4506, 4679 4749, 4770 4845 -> -4.67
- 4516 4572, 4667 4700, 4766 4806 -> 0.14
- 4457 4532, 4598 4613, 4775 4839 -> -4.03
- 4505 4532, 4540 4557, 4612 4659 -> -3.35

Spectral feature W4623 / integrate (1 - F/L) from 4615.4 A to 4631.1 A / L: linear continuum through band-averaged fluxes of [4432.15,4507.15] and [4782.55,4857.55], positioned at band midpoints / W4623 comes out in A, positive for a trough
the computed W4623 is -4.6 A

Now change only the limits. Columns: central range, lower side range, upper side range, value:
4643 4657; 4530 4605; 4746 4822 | 0.7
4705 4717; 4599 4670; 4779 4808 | 0.4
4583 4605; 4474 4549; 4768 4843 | -2.6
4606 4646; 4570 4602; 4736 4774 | -2.2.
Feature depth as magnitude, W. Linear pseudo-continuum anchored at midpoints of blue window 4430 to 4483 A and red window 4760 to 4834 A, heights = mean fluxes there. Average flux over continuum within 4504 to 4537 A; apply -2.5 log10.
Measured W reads -0.16 mag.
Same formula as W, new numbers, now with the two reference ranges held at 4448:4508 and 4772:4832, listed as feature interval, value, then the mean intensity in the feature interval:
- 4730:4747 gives 0.01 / 7.94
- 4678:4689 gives -0.17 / 8.51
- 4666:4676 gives -0.15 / 8.16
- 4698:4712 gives -0.10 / 8.33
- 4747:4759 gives -0.01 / 8.34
